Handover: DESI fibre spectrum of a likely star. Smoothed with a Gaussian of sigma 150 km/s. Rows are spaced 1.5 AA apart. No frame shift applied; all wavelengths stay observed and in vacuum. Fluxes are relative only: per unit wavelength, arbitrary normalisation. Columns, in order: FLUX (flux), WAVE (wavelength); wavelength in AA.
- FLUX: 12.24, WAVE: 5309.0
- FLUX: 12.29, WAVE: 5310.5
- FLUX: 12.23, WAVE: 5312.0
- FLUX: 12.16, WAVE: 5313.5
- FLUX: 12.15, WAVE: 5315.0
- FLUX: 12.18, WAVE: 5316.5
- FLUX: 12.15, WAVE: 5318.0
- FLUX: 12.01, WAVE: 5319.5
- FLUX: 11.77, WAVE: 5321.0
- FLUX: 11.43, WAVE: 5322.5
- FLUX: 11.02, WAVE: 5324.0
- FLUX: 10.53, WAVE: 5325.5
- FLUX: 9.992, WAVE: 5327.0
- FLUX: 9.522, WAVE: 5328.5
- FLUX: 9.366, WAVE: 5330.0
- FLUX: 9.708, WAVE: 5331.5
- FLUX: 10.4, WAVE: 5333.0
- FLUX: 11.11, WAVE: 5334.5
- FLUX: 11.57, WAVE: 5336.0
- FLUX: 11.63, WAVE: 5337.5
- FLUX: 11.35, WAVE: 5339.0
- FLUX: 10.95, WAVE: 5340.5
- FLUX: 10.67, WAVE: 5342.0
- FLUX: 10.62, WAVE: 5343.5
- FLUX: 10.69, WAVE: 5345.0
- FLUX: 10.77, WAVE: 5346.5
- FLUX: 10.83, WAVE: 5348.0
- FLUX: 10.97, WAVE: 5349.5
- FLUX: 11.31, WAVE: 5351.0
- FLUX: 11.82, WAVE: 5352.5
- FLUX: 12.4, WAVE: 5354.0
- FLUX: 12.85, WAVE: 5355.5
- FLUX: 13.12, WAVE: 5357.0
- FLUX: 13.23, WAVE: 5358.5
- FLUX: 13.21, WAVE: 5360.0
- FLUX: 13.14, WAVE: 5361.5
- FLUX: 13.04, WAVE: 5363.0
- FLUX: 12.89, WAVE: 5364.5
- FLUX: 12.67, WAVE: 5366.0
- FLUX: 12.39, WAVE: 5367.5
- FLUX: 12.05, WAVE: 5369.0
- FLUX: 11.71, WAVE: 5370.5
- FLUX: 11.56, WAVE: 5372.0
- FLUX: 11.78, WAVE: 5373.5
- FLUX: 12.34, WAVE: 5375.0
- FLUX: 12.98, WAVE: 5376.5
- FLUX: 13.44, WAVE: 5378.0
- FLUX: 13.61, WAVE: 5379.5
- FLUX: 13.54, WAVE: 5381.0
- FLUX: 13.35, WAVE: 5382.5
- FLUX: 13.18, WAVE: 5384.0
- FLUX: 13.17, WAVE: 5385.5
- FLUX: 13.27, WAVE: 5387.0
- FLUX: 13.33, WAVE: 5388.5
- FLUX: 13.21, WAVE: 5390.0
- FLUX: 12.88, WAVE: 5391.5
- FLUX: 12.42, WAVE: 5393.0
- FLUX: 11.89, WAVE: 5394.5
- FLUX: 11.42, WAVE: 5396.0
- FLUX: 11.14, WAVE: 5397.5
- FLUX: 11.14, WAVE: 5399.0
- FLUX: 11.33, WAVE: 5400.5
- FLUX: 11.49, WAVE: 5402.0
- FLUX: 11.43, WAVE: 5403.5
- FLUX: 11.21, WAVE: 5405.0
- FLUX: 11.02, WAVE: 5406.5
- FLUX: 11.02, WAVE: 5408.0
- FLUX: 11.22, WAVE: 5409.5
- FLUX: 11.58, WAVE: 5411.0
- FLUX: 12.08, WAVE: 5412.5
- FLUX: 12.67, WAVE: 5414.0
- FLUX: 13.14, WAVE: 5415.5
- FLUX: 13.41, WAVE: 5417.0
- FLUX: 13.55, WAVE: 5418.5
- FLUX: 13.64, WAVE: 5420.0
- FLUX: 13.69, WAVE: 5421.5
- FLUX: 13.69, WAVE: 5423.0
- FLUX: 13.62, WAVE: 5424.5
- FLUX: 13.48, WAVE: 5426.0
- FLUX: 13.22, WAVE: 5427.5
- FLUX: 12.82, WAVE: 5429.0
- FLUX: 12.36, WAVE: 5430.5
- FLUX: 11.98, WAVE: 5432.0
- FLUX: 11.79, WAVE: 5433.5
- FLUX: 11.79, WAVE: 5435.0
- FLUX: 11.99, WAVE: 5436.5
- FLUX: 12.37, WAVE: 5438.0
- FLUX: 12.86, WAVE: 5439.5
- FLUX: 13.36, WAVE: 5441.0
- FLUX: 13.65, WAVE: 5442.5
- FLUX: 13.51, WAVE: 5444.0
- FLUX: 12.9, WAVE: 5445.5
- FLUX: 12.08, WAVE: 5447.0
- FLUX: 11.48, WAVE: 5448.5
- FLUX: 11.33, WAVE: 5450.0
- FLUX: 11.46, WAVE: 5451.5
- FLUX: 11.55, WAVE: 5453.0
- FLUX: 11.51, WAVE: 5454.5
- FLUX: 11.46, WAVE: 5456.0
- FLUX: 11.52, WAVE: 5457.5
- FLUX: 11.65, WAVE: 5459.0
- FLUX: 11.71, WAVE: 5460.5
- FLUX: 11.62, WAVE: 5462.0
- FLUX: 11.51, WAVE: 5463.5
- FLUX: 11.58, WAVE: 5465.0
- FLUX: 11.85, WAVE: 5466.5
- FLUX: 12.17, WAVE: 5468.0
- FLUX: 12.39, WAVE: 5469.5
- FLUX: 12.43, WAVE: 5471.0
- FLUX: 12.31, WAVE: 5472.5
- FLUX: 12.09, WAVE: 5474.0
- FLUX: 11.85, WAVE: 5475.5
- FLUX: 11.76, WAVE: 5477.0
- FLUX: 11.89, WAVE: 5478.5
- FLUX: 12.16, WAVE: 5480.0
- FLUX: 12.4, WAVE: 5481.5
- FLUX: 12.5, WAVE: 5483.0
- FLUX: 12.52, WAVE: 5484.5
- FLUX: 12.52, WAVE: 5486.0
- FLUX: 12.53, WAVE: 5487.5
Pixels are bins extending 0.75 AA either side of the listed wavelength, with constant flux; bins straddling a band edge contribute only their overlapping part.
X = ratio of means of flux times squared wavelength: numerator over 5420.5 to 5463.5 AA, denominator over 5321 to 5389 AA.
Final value 1.1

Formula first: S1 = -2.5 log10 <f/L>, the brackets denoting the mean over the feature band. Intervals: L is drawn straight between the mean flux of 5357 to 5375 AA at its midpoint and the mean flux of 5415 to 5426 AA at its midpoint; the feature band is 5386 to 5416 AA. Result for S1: 0.11 mag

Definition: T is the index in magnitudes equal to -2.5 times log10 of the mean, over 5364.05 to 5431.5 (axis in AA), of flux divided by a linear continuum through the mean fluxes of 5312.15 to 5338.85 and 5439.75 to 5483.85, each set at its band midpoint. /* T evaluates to -0.08 mag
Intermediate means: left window 11.1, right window 12.1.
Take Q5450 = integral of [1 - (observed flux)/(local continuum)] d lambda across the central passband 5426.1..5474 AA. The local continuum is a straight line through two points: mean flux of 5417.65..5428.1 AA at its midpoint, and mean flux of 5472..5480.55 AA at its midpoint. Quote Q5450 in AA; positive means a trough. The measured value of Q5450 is 2.3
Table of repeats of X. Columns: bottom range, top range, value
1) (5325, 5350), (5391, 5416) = 1.13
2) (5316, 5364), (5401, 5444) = 1.13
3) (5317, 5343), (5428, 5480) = 1.16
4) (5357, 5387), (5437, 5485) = 0.98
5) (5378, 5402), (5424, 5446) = 1.03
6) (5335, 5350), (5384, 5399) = 1.16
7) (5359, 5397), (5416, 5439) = 1.03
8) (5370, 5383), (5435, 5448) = 1.03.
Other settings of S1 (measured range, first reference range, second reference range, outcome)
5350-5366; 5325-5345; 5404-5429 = -0.14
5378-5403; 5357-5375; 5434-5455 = -0.01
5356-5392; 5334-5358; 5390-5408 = -0.12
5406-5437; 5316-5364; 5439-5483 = -0.06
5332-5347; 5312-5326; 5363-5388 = 0.11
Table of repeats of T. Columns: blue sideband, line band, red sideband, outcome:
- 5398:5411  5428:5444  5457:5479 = -0.09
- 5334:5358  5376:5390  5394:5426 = -0.12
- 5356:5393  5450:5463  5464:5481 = 0.06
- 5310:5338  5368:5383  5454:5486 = -0.10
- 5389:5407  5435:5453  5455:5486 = -0.04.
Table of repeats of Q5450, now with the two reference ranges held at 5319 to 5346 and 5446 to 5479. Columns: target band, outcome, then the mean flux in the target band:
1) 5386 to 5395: -1.31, 12.9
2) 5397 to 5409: 0.11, 11.2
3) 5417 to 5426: -1.67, 13.6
